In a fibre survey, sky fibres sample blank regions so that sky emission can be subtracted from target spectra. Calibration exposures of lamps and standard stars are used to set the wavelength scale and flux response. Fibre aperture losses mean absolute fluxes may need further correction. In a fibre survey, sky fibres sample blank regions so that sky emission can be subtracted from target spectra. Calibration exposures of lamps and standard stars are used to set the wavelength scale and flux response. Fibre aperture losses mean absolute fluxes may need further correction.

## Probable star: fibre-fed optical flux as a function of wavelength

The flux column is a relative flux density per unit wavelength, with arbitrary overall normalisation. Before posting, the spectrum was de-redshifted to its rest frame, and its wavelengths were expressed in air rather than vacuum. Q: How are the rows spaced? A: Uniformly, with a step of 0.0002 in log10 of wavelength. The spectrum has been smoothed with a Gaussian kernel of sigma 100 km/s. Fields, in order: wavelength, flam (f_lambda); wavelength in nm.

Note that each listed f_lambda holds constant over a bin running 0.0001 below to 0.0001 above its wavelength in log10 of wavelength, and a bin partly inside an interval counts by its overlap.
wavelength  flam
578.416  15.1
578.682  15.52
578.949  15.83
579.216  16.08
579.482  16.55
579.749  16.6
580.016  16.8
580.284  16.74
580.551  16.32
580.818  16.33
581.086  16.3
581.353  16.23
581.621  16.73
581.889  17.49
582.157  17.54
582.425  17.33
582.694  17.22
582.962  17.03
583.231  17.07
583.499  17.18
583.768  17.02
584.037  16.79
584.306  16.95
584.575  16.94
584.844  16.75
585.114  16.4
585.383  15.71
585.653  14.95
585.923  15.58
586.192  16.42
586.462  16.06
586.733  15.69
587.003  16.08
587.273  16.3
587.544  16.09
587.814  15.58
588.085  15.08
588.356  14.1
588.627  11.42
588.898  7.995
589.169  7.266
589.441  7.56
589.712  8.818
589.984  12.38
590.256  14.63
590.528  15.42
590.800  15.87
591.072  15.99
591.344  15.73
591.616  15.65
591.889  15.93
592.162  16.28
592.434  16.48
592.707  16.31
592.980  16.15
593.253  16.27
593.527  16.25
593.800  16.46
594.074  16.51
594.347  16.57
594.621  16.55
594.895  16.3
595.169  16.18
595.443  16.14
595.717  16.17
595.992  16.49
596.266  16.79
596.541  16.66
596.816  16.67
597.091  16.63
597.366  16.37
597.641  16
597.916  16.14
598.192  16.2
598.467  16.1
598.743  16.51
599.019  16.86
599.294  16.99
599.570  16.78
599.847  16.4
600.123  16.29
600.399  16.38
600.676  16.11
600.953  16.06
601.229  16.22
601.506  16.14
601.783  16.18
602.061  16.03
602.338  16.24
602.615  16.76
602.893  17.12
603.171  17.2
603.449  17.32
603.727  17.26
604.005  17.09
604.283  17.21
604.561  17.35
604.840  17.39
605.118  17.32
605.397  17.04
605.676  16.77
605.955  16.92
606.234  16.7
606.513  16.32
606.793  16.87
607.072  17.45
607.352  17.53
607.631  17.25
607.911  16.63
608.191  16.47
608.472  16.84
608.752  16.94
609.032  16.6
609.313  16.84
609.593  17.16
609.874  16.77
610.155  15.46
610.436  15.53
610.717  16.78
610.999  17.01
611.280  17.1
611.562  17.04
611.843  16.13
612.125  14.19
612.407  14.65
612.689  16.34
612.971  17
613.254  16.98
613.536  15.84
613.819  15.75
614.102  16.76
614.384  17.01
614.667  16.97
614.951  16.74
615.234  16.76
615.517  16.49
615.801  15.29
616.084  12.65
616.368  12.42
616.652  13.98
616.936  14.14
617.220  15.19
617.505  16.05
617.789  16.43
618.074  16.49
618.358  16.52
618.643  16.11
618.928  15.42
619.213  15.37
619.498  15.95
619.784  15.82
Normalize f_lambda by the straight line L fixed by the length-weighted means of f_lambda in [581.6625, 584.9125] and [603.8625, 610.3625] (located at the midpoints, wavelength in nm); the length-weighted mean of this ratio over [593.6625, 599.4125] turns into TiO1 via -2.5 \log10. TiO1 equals 0.04 mag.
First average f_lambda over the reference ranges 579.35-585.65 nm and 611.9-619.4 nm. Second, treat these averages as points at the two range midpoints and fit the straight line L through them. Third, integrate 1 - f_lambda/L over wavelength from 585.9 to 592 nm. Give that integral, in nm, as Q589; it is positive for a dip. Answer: 0.96 nm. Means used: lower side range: 16.7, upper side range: 15.7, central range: 13.9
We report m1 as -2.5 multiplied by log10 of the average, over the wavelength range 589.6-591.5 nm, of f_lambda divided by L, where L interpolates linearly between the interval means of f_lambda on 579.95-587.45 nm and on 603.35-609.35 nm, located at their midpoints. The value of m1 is 0.18 mag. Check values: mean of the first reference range 16.6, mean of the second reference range 17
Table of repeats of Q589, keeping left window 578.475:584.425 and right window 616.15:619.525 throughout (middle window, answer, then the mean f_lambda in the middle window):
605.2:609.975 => -0.38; 16.9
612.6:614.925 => -0.18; 16.6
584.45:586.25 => 0.05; 16.1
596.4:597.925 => -0.03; 16.4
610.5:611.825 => -0.11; 16.8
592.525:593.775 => 0.00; 16.3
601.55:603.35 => -0.08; 16.6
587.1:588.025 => 0.03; 15.9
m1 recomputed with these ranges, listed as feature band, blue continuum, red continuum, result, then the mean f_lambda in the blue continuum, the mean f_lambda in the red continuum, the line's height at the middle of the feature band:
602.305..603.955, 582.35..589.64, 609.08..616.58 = -0.09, 15.1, 16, 15.7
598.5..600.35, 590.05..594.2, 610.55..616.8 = -0.05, 15.9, 15.9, 15.9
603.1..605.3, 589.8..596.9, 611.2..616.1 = -0.08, 16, 16.2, 16.1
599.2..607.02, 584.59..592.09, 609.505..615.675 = -0.08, 14.3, 16.4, 15.6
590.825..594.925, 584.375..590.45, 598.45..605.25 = -0.08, 14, 16.7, 15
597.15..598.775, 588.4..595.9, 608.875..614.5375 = -0.08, 14.6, 16.4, 15.1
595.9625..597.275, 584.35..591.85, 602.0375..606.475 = -0.06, 14.4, 17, 15.8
